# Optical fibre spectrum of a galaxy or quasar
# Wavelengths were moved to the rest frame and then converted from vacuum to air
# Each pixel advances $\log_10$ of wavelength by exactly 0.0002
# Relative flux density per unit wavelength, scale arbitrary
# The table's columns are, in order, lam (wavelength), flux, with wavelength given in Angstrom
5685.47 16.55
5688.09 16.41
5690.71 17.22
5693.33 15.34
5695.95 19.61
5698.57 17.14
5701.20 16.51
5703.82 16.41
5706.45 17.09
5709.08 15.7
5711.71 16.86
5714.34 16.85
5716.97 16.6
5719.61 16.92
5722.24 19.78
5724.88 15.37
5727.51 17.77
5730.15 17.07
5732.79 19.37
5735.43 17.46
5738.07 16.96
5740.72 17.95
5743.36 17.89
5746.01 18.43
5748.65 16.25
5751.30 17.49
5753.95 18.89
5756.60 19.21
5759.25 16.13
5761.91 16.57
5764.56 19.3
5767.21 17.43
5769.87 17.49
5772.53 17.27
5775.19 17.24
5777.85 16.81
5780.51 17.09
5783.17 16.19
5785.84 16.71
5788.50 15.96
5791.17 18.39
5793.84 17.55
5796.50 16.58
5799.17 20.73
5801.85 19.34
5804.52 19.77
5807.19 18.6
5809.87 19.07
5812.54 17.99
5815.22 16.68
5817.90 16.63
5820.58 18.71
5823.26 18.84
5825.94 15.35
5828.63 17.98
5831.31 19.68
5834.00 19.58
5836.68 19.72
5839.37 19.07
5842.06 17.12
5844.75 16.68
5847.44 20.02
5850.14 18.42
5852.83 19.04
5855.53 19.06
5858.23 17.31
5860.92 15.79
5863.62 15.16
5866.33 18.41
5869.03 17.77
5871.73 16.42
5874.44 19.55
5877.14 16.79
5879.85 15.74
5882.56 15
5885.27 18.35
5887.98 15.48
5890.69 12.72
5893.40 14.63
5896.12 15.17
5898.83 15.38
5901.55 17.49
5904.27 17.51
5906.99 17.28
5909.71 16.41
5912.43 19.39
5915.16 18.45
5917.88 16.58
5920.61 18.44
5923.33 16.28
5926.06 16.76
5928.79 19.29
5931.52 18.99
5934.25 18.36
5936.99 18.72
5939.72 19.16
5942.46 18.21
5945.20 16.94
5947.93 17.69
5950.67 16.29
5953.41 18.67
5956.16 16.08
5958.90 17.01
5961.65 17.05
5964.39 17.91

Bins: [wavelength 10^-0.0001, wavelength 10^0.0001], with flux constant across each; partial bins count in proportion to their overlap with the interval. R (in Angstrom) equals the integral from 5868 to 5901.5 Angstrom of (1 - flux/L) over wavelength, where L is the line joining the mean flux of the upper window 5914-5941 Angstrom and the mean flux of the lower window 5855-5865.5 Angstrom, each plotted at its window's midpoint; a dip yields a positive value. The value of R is 2.1 Angstrom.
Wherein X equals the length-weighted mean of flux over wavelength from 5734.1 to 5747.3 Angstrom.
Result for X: 17.7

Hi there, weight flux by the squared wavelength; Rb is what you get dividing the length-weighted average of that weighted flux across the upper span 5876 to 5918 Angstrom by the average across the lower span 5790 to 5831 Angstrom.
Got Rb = 0.93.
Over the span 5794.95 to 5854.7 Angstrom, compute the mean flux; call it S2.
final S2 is 18.4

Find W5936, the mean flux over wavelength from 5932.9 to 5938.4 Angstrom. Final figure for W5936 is 18.5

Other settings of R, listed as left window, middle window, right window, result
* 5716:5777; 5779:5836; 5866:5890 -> -2.4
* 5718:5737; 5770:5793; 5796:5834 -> 1.4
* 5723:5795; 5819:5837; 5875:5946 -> -1.2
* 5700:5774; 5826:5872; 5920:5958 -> -1.0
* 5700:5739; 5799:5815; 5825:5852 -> -0.8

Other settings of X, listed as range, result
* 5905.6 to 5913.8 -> 17.7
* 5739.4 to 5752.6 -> 17.6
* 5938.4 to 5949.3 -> 18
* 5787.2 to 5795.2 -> 17.3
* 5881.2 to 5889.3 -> 16.3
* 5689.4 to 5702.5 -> 17.2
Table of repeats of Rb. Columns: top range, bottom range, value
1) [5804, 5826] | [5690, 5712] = 1.11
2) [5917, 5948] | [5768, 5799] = 1.10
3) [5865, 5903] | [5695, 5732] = 1.01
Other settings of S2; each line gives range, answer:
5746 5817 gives 17.7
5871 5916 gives 16.6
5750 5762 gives 17.8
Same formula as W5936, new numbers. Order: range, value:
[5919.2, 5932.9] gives 18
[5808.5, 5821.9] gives 17.8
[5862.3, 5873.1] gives 16.9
